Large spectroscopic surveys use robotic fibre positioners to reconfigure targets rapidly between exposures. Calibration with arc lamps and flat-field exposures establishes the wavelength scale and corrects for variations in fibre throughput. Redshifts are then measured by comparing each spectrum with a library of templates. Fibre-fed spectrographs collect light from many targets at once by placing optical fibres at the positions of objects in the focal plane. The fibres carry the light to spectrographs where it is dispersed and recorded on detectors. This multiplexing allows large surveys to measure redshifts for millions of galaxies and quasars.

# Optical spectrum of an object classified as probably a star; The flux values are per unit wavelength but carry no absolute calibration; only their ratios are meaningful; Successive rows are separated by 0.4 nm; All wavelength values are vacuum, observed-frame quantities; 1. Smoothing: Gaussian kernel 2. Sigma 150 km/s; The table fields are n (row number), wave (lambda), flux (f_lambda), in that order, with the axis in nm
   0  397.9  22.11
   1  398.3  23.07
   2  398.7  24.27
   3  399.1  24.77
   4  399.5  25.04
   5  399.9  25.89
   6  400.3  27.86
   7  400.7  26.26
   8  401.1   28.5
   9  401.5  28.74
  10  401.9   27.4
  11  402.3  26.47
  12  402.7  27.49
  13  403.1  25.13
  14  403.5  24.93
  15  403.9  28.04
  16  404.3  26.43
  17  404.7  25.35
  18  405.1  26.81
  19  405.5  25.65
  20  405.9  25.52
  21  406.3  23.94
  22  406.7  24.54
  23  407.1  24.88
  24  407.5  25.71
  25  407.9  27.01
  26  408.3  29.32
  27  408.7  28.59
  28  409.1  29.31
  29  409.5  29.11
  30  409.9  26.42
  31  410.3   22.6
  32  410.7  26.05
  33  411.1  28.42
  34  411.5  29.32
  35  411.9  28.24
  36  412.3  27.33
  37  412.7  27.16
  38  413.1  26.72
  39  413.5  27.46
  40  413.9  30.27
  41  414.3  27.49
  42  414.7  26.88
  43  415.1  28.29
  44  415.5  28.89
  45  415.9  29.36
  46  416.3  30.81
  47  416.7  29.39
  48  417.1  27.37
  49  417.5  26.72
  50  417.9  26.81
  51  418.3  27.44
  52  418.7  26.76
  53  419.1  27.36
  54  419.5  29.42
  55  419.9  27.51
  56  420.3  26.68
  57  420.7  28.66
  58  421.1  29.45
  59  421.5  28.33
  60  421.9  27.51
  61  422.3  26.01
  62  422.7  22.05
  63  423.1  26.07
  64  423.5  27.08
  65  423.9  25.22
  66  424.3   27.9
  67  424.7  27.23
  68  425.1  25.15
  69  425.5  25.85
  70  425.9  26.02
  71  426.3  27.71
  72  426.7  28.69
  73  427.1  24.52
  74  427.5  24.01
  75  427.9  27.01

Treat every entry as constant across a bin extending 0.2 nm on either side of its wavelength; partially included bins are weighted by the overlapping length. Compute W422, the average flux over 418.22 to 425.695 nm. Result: 26.9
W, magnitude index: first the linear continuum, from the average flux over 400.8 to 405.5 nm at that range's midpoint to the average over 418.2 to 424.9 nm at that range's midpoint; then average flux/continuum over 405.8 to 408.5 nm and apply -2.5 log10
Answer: 0.04 mag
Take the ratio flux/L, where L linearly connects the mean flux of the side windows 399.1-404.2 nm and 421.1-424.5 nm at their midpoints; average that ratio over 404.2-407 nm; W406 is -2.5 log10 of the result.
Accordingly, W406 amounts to 0.05 mag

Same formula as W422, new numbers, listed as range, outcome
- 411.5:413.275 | 27.6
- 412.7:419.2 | 28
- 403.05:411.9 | 26.6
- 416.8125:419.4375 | 27.3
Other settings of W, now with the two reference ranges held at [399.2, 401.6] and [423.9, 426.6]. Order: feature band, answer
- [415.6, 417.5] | -0.088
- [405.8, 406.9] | 0.094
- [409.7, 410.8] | 0.078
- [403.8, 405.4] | 0.013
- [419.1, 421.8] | -0.062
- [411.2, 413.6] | -0.040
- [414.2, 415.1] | -0.027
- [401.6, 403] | -0.009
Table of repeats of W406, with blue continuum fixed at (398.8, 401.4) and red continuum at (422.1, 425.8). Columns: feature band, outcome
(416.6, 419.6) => -0.06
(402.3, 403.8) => 0.01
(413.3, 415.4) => -0.08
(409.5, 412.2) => -0.04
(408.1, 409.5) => -0.11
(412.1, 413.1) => -0.04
